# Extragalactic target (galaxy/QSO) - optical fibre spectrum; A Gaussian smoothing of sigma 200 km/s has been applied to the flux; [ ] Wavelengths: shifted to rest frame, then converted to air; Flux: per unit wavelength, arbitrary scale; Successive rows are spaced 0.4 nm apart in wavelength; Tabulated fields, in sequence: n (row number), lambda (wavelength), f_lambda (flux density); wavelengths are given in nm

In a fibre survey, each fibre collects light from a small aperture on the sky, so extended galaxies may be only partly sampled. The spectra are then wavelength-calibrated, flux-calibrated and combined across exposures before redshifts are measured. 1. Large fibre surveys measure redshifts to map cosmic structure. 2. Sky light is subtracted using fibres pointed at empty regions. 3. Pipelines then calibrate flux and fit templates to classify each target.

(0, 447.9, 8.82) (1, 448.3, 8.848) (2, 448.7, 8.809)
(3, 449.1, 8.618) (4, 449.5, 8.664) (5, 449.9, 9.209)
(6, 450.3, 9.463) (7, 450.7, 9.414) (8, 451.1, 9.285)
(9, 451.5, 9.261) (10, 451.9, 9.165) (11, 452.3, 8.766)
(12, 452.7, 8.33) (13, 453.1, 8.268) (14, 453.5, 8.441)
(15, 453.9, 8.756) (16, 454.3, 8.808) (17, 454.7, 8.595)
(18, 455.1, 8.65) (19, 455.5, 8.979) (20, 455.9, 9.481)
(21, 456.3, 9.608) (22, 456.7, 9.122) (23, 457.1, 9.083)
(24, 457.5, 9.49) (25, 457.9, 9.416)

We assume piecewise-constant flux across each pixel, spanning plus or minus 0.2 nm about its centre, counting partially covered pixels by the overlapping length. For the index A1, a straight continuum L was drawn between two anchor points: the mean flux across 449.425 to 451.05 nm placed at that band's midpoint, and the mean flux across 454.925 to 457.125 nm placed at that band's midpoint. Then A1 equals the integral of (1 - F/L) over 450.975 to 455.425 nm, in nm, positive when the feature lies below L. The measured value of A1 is 0.216 nm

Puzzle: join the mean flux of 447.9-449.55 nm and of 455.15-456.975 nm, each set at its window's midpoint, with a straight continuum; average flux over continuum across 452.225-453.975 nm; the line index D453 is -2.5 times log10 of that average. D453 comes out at 0.07 mag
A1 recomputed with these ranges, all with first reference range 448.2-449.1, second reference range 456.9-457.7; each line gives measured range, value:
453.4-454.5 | 0.048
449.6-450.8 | -0.058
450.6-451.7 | -0.048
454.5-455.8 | 0.052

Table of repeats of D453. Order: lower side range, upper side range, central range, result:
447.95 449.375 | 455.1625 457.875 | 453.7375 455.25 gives 0.05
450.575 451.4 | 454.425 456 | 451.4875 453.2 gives 0.06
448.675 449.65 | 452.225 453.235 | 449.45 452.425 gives -0.08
